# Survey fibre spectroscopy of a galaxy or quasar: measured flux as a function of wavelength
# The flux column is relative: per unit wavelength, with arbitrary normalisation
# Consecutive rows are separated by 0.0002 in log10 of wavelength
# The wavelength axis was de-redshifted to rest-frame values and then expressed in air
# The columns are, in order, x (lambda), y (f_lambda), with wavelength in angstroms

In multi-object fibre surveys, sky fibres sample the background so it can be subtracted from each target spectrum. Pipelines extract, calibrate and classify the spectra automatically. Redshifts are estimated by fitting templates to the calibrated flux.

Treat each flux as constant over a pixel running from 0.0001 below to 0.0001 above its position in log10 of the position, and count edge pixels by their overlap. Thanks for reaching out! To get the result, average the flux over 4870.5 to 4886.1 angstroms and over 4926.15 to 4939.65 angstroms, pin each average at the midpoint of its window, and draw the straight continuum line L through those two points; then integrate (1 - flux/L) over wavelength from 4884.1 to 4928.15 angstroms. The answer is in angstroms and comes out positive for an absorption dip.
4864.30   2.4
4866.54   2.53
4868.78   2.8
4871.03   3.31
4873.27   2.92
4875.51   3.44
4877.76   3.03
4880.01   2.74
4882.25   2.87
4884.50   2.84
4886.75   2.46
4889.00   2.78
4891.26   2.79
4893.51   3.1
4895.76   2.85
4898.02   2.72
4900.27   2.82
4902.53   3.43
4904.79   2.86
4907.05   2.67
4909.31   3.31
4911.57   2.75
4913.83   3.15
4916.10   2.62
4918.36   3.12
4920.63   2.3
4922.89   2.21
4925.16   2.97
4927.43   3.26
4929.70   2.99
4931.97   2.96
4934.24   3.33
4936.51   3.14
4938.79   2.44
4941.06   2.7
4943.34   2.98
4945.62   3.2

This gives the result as 2.4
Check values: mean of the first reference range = 2.99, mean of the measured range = 2.85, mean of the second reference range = 3.03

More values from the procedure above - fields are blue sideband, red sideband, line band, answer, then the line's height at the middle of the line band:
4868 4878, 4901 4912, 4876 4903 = 1.72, 3.06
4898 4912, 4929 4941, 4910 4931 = 0.89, 2.96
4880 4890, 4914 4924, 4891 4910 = -1.87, 2.68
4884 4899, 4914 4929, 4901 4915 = -1.20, 2.78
